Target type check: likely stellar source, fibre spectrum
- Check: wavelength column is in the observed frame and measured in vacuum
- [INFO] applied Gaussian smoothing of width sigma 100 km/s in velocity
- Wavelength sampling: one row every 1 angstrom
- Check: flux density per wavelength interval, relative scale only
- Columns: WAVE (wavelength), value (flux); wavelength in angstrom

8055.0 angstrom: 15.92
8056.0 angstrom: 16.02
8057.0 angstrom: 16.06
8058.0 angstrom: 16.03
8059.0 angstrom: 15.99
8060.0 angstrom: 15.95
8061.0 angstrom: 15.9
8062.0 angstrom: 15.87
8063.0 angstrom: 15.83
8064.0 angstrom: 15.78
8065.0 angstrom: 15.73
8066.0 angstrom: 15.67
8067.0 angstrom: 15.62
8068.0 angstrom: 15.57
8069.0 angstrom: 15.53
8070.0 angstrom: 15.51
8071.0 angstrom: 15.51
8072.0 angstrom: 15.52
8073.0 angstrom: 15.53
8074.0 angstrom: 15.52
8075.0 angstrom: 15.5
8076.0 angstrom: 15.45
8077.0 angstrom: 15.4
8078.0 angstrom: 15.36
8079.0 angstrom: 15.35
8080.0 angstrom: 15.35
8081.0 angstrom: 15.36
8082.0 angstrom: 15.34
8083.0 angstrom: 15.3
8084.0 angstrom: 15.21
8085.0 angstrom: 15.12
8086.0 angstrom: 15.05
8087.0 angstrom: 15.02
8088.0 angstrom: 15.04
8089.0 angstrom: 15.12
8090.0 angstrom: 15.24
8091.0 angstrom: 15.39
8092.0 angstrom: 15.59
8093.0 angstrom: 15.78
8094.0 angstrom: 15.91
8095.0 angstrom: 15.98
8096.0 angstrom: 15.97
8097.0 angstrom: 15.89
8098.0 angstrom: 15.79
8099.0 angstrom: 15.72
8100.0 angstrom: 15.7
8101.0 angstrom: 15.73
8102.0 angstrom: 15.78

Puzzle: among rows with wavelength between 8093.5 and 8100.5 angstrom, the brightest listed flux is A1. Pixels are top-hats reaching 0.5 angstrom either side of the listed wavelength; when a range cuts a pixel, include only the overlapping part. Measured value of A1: 15.98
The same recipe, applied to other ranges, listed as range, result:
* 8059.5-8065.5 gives 15.95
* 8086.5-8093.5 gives 15.78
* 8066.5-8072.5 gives 15.62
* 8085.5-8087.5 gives 15.05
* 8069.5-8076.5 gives 15.53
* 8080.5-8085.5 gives 15.36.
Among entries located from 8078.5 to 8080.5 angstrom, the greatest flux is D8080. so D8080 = 15.35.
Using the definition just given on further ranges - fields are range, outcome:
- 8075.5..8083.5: 15.45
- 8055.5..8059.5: 16.06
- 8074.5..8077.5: 15.5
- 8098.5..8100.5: 15.72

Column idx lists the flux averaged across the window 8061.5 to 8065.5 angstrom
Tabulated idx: 15.8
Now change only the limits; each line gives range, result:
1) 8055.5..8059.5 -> 16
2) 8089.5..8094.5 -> 15.6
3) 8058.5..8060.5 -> 16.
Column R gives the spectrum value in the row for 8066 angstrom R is 15.67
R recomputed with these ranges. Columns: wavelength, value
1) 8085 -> 15.12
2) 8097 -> 15.89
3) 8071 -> 15.51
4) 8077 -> 15.4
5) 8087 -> 15.02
